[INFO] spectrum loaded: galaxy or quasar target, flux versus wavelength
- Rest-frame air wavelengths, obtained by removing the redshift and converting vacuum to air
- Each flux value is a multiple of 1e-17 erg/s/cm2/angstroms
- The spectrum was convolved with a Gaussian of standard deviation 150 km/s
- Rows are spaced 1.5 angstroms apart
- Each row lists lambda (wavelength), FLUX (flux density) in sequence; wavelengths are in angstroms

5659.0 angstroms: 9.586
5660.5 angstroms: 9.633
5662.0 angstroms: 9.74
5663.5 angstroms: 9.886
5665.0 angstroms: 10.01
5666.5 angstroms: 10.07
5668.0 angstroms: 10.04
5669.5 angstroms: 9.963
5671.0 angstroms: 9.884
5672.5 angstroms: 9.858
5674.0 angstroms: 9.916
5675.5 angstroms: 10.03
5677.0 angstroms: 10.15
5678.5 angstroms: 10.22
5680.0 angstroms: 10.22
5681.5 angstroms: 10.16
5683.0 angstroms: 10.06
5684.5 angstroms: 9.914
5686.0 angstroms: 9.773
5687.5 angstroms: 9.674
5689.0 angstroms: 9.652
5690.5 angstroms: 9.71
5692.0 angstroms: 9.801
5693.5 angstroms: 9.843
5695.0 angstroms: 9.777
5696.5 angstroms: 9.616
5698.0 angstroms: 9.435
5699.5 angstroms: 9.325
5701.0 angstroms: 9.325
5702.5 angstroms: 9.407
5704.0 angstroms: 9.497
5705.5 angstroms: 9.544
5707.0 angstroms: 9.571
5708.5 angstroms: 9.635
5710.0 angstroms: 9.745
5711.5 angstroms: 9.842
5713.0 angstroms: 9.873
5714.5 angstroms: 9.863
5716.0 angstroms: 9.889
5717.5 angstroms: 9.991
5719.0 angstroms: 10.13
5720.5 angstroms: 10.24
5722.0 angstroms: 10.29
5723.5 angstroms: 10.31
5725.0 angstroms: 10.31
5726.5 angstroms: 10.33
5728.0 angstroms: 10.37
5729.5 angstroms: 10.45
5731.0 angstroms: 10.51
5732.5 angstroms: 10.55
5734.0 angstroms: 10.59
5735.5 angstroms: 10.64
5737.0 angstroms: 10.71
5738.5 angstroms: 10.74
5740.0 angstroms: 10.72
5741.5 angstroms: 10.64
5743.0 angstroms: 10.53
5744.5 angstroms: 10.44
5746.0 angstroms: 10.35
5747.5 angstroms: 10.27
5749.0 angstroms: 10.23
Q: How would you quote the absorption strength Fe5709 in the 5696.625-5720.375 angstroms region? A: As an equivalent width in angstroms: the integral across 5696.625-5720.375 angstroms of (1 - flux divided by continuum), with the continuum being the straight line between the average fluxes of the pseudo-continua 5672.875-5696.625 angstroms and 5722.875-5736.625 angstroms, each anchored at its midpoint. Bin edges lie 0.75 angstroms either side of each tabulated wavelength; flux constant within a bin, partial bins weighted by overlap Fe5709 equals 1.21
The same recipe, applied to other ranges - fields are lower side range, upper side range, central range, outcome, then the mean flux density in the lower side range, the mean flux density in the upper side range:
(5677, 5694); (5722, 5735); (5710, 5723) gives 0.4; 9.92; 10.4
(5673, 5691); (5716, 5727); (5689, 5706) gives 0.8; 9.96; 10.2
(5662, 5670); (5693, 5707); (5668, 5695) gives -0.4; 9.97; 9.53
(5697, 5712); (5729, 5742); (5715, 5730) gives -0.1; 9.53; 10.6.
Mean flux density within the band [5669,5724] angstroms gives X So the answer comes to 9.84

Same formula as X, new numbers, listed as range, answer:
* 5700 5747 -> 10.2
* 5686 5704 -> 9.6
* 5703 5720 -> 9.78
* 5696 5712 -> 9.53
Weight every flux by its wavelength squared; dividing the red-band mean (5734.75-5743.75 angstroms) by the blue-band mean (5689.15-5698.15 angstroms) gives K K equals 1.12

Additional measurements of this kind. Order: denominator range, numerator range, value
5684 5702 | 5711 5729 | 1.06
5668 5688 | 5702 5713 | 0.97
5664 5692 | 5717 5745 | 1.07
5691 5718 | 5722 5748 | 1.10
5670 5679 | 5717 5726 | 1.04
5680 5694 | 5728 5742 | 1.09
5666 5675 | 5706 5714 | 0.99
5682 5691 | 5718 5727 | 1.06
